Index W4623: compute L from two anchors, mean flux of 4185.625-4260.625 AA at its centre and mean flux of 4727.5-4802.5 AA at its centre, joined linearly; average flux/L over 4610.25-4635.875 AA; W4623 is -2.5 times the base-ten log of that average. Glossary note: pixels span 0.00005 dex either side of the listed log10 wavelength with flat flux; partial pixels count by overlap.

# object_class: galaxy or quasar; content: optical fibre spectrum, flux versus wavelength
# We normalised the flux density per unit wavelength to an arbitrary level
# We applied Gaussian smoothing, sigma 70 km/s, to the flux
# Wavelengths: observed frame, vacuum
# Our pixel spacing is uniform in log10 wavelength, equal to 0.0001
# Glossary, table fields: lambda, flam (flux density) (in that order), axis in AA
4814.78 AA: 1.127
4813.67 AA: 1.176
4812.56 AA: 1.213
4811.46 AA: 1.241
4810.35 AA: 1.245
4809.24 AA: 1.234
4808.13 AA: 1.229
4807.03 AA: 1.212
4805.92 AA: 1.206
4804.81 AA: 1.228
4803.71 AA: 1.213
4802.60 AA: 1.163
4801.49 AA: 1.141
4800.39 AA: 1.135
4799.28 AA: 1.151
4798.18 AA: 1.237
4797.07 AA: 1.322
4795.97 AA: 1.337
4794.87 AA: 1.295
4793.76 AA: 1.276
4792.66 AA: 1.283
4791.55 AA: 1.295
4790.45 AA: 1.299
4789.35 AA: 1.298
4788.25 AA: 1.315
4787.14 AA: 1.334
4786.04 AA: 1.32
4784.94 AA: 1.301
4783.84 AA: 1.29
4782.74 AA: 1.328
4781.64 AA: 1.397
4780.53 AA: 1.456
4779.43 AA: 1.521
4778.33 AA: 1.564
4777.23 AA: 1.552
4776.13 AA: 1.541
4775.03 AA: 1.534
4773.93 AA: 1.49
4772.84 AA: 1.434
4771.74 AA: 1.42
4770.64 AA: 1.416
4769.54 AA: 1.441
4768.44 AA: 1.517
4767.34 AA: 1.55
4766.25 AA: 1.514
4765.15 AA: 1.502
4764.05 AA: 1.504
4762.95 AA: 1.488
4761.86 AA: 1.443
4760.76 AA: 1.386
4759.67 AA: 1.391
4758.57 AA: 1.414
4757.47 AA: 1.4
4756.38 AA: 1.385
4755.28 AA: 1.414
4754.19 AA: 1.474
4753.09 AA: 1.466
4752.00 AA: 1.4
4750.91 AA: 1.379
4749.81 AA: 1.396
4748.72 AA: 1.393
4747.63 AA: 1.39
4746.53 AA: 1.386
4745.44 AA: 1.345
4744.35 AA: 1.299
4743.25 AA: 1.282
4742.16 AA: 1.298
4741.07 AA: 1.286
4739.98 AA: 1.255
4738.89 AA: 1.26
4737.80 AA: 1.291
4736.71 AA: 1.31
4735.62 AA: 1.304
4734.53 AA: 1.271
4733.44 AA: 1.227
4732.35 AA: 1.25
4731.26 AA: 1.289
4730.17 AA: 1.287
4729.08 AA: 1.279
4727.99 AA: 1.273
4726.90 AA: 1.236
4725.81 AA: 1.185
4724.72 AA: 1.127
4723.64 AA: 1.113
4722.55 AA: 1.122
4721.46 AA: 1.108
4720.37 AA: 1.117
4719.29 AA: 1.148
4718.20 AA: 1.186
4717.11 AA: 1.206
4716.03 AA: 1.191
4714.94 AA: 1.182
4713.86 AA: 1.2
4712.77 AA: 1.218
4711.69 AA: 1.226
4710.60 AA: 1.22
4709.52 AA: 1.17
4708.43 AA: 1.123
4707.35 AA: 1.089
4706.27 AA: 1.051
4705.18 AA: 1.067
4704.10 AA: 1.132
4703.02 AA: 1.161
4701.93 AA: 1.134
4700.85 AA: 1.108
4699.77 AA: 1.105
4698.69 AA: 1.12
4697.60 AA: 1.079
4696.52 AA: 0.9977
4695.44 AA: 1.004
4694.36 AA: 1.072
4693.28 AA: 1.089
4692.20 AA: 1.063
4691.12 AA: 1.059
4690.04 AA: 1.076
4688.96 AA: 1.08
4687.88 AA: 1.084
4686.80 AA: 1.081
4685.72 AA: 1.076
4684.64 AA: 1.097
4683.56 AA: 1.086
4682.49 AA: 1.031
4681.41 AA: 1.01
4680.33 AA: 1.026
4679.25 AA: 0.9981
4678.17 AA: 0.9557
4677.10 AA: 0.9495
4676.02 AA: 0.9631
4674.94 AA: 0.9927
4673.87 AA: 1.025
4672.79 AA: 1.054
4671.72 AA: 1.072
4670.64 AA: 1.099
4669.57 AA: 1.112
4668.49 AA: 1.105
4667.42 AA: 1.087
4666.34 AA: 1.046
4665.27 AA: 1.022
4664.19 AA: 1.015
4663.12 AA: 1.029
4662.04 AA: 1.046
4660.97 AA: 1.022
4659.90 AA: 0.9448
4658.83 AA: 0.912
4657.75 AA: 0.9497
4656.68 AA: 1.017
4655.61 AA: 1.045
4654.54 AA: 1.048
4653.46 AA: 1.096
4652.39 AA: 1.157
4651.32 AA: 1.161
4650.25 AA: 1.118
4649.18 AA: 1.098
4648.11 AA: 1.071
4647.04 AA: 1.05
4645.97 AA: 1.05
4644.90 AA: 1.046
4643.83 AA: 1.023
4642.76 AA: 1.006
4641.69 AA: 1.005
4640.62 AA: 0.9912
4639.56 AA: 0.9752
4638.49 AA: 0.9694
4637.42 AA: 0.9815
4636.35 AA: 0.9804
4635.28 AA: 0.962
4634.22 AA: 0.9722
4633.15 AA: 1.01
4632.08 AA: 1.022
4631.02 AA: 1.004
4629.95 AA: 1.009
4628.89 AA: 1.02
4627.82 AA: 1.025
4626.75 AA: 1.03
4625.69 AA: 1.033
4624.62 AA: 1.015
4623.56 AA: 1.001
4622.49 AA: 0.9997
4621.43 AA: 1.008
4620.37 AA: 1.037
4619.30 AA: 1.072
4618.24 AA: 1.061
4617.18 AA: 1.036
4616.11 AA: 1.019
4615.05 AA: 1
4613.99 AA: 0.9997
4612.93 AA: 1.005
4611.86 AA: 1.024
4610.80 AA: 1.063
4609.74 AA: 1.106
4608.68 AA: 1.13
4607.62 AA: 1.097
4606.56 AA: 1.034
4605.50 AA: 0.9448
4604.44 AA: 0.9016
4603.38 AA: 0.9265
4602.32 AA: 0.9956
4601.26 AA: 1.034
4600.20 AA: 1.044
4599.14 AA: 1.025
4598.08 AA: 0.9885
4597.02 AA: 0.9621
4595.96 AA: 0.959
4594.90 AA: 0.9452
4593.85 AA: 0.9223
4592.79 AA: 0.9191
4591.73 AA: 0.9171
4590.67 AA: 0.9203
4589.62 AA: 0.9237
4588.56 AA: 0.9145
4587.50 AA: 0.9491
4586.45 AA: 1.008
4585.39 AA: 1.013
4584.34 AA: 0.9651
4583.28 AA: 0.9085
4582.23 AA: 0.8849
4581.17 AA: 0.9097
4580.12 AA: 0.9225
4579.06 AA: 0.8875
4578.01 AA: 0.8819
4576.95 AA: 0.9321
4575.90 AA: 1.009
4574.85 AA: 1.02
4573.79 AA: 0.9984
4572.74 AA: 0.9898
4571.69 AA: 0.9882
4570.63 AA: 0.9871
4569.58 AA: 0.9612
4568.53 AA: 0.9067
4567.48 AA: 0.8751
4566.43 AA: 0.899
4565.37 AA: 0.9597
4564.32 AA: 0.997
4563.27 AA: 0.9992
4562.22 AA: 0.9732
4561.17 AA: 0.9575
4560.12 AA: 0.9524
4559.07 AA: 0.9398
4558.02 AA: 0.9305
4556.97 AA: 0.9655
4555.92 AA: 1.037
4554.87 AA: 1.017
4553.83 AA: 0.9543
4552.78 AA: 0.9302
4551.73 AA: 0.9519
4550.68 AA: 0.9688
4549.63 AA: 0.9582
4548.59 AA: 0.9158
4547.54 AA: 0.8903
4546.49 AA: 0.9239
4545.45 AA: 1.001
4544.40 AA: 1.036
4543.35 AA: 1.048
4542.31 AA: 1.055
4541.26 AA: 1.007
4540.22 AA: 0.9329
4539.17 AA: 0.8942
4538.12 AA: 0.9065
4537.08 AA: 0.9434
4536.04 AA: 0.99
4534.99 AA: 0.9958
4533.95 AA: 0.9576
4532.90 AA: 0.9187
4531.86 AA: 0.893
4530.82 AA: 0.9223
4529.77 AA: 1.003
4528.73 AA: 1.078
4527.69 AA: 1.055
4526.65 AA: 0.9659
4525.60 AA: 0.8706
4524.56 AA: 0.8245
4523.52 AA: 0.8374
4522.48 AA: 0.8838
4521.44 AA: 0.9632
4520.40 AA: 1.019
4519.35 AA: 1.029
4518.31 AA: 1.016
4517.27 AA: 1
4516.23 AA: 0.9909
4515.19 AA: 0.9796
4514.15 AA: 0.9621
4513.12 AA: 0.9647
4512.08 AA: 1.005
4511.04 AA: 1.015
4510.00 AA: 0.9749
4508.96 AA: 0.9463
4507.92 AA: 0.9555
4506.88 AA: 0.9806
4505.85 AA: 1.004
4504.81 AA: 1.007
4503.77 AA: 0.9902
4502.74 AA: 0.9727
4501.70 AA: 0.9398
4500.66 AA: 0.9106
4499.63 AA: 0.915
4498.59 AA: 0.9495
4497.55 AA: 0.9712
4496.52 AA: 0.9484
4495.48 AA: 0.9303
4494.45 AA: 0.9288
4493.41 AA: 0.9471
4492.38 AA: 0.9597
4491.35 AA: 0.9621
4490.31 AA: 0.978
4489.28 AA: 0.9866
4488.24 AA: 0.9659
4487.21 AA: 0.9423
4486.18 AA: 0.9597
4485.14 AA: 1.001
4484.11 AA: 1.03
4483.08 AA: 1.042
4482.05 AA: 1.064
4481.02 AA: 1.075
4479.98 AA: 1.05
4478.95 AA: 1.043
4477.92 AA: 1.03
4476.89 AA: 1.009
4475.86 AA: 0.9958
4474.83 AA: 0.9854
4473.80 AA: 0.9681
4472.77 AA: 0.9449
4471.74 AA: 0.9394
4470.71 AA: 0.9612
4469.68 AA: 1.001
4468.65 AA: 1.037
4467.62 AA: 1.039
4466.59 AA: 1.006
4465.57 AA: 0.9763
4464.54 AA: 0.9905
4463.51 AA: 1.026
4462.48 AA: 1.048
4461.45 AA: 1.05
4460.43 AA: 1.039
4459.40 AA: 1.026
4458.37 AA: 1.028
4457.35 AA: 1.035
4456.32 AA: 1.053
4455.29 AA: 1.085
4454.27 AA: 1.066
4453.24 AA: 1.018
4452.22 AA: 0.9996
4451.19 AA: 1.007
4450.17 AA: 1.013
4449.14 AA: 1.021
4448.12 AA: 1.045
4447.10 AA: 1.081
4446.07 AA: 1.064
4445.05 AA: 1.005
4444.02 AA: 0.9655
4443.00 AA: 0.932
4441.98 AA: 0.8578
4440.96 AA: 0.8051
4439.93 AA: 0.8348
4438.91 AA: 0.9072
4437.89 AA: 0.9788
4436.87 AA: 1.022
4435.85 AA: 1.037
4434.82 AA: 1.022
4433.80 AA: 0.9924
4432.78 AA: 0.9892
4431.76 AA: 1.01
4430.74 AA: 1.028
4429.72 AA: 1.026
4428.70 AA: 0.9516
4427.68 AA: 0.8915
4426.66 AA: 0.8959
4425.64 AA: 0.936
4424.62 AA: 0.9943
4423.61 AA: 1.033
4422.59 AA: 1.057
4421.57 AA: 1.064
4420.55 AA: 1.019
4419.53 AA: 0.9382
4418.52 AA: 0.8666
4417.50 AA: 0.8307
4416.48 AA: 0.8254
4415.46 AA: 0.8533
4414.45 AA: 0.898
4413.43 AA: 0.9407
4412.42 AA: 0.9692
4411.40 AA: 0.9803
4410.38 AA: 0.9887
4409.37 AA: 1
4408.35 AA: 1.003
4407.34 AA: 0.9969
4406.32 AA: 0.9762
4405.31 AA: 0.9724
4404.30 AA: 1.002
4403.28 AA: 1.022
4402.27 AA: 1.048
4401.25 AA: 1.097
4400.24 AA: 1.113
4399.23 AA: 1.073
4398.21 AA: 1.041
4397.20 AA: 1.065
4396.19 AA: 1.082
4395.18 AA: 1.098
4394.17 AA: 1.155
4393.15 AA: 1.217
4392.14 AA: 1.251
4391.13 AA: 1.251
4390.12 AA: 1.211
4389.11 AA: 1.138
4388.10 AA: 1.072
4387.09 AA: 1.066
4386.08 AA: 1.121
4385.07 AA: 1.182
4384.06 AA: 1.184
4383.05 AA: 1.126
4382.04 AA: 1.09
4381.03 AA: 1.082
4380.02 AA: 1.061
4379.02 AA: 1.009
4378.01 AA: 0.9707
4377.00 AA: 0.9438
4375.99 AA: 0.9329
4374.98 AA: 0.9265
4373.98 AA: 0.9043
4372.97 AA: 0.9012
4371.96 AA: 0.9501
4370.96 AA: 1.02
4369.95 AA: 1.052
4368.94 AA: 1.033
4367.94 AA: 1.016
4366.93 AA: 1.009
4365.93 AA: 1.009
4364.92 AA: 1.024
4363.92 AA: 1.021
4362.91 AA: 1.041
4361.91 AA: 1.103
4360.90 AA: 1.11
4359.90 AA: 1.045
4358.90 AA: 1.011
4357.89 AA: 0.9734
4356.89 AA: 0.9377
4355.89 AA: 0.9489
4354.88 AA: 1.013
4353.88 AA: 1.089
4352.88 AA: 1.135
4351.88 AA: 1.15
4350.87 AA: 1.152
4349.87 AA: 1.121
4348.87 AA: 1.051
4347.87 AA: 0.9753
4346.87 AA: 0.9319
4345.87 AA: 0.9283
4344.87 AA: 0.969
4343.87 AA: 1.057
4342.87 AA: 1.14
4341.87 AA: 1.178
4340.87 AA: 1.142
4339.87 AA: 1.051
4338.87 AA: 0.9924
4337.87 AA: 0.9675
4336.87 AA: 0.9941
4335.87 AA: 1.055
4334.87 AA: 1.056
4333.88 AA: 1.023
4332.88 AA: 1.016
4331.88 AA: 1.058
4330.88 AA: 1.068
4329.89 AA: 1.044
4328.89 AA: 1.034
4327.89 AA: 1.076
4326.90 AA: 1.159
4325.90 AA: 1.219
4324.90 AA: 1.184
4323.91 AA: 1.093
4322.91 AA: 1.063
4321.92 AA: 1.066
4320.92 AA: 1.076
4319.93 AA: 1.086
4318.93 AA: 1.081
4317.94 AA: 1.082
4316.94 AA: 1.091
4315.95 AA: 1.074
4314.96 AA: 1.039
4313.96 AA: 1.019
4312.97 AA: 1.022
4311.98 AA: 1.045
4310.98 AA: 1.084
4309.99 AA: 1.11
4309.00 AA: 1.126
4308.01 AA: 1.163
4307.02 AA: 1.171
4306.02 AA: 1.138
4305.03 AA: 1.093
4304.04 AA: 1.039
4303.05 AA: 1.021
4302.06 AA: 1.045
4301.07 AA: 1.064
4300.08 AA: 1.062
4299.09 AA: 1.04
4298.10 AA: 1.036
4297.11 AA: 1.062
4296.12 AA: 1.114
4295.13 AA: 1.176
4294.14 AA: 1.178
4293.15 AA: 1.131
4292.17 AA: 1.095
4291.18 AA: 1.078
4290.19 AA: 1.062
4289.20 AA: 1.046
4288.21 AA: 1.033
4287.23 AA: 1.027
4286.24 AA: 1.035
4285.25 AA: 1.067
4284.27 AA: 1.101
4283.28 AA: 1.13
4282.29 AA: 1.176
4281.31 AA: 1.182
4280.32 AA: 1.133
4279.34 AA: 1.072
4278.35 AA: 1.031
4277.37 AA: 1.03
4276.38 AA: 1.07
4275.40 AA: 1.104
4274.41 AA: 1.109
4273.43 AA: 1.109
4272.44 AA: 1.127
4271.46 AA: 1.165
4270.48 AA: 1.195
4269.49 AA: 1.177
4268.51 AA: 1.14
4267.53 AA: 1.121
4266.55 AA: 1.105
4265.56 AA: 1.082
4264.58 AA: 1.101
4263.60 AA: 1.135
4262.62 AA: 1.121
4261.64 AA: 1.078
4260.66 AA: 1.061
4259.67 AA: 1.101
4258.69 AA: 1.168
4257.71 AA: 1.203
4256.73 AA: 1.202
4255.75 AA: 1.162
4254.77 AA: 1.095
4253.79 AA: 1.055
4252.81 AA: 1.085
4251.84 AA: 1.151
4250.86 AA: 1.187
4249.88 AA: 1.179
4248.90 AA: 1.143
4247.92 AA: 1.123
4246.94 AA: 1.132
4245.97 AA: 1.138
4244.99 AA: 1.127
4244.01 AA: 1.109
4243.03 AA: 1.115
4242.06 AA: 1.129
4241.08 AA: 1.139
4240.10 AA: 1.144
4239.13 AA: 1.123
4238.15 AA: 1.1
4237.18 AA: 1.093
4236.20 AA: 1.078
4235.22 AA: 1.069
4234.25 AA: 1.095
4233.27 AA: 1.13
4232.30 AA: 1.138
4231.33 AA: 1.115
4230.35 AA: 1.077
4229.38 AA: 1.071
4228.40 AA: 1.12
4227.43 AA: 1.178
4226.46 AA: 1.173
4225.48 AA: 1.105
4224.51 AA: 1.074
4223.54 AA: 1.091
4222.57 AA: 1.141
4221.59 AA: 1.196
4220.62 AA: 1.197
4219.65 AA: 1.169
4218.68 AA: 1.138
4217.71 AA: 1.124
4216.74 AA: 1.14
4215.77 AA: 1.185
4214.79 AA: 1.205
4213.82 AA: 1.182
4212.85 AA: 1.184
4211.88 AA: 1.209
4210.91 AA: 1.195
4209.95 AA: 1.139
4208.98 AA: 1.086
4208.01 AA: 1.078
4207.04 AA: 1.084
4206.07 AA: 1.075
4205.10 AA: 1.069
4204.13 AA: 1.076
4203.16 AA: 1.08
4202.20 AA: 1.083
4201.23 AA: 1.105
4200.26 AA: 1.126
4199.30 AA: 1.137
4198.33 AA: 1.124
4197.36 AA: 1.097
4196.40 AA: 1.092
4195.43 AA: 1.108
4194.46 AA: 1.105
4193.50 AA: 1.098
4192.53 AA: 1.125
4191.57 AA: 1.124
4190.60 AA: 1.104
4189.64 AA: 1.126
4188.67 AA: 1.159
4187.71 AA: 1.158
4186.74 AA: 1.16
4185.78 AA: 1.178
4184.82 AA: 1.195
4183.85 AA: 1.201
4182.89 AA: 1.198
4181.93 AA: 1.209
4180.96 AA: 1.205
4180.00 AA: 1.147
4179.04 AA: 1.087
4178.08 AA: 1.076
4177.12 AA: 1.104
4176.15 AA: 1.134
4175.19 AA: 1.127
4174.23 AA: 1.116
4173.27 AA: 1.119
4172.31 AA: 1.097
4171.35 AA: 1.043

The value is 0.266 mag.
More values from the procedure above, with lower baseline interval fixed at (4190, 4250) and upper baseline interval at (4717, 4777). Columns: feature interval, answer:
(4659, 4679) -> 0.27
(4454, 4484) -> 0.20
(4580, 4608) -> 0.31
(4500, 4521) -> 0.26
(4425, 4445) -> 0.26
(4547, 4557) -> 0.30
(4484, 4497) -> 0.27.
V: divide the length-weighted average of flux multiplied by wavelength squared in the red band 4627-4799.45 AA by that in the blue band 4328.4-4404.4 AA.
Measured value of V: 1.3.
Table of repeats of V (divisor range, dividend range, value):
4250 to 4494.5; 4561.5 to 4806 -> 1.26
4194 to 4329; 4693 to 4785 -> 1.44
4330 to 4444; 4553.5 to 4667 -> 1.08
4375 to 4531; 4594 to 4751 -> 1.20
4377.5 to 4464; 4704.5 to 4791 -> 1.50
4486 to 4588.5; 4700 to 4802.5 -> 1.49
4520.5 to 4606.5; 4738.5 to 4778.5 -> 1.62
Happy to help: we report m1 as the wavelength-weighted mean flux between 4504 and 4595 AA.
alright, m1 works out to 0.959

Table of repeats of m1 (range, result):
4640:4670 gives 1.04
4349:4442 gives 1.02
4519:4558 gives 0.96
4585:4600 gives 0.956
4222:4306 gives 1.11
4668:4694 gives 1.05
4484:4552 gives 0.964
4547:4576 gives 0.961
